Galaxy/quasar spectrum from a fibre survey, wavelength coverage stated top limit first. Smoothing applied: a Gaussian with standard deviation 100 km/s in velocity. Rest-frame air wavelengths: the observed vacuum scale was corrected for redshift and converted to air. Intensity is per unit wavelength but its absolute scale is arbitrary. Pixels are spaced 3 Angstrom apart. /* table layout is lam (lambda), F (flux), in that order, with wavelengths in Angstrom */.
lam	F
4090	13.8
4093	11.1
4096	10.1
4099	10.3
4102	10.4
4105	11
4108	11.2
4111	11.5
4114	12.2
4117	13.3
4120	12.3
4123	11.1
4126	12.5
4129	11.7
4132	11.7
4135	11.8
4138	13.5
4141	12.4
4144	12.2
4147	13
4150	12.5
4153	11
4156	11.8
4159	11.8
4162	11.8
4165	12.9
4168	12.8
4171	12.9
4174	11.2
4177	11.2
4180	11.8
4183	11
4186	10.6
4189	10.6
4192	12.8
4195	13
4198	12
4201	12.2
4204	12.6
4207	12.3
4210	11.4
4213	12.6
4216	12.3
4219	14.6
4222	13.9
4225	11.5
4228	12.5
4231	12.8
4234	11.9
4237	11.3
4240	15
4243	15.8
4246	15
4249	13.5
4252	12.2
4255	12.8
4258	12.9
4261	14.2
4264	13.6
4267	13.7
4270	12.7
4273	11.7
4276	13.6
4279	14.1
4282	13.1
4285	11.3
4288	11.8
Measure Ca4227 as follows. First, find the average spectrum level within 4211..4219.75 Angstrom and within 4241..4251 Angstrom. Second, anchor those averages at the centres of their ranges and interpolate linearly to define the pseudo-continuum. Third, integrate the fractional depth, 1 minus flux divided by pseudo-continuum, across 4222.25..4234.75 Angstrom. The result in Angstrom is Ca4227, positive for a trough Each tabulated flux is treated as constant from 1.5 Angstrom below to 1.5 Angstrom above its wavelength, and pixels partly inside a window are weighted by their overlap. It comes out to 1.2 Angstrom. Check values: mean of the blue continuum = 12.9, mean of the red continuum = 14.7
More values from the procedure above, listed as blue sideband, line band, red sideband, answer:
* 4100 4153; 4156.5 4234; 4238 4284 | 3.5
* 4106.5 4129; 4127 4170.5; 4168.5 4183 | -1.3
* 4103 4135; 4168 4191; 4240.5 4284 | 2.0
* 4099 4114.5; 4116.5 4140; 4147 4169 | -1.3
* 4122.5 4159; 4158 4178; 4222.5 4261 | 0.5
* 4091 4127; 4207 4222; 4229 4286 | -0.1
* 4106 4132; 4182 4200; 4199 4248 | 1.4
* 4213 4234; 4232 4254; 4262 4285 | -0.9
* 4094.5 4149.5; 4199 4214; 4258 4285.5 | 0.4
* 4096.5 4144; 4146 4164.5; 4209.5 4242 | 0.2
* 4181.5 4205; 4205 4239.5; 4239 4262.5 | 0.9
